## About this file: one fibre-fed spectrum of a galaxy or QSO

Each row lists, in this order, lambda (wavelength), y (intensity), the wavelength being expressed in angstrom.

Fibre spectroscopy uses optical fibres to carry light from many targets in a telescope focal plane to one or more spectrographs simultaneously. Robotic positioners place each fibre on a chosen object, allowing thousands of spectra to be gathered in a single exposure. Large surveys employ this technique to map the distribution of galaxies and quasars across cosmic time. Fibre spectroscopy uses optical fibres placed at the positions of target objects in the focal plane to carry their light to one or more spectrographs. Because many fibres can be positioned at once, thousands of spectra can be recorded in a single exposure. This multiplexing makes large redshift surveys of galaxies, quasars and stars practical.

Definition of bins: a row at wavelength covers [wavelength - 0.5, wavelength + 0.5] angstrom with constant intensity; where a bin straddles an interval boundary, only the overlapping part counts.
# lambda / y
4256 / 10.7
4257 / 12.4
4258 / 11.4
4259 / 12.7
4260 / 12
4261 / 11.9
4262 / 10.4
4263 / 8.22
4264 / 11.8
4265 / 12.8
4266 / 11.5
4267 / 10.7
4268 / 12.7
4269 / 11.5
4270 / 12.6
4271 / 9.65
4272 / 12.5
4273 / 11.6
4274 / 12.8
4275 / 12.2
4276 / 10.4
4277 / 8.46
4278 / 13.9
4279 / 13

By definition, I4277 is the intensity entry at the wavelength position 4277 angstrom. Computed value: 8.46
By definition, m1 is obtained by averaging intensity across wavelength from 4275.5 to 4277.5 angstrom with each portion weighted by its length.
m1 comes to 9.43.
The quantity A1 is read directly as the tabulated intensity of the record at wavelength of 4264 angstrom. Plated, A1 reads 11.8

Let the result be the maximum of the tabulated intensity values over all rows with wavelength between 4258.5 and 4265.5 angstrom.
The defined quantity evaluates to 12.8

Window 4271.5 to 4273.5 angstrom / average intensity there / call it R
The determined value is 12.1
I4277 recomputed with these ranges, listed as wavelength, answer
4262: 10.4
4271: 9.65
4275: 12.2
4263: 8.22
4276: 10.4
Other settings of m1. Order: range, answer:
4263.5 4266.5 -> 12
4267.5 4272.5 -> 11.8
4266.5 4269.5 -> 11.6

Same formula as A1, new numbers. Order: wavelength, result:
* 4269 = 11.5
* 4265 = 12.8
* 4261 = 11.9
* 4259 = 12.7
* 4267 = 10.7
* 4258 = 11.4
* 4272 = 12.5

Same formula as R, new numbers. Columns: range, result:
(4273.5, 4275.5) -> 12.5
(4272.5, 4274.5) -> 12.2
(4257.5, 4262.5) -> 11.7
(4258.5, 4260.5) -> 12.3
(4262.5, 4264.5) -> 10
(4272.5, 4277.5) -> 11.1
